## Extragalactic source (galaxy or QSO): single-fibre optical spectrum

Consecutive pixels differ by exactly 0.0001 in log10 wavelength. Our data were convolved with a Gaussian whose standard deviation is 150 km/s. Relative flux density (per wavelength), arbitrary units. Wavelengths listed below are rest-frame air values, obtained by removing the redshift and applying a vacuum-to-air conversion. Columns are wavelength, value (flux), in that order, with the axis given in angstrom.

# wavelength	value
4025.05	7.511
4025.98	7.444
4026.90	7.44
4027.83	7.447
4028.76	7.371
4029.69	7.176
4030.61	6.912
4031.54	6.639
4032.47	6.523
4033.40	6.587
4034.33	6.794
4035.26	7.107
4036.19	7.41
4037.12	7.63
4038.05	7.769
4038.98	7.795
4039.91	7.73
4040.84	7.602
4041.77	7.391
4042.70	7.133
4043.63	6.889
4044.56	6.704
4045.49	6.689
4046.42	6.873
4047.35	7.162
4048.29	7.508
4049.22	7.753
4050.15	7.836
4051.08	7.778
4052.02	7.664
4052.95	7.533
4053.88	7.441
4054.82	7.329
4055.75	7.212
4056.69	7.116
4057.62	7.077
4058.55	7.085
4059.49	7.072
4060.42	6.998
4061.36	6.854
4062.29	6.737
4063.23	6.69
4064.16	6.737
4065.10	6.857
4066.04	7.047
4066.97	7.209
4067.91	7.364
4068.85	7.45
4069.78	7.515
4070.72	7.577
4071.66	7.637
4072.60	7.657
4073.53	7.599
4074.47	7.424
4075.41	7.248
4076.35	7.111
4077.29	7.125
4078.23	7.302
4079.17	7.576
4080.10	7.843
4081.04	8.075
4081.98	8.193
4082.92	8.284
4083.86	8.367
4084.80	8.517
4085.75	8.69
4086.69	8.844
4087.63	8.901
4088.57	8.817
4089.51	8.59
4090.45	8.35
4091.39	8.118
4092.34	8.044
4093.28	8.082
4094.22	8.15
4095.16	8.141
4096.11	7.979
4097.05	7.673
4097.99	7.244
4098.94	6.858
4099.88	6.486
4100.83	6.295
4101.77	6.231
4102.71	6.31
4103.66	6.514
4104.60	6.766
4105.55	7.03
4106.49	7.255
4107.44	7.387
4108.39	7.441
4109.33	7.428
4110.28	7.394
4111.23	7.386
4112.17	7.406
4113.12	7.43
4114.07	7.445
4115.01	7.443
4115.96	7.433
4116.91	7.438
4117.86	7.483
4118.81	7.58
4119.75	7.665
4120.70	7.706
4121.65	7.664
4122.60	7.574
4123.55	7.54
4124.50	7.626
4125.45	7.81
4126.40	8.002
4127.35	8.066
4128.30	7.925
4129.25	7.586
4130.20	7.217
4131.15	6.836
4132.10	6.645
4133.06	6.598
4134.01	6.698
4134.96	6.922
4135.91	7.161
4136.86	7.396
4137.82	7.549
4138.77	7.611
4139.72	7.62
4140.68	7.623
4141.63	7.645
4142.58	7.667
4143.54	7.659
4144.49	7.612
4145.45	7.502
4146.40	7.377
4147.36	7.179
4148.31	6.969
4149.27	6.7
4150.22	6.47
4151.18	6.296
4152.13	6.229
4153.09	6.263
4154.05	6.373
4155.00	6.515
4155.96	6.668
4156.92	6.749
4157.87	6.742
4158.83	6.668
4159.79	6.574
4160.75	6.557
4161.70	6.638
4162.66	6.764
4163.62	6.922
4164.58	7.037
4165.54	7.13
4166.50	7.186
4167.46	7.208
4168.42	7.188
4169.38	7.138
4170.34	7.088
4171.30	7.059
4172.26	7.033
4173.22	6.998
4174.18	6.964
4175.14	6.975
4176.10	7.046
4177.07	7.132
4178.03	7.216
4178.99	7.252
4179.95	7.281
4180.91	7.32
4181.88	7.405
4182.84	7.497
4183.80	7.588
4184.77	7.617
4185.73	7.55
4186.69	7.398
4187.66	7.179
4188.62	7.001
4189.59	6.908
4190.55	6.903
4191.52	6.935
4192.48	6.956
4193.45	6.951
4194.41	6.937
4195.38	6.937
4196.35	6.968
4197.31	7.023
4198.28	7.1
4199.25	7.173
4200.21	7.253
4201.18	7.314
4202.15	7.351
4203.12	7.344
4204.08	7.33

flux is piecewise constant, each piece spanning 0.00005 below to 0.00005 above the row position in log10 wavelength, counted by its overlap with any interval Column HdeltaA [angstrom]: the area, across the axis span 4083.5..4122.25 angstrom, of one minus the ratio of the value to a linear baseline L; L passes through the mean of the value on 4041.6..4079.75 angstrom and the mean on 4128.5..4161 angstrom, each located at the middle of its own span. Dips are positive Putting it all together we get -2.6 angstrom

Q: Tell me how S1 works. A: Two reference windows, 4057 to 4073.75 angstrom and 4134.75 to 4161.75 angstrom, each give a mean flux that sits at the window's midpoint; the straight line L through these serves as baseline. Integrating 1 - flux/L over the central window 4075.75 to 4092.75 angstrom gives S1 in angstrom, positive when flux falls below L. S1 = -2.41 angstrom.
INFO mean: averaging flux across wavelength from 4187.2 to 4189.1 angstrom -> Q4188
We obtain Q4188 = 7.11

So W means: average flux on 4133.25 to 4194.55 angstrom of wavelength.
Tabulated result 7.07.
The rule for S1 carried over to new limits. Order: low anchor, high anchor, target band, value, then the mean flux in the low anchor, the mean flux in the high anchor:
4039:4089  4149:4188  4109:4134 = -0.9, 7.49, 6.97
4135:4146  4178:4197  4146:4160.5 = 1.5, 7.52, 7.19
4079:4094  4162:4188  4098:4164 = 5.3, 8.35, 7.19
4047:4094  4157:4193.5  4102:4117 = 0.4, 7.62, 7.08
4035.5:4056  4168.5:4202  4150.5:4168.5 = 1.2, 7.4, 7.15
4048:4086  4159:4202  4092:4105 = 0.3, 7.46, 7.1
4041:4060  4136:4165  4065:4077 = -0.3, 7.27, 6.99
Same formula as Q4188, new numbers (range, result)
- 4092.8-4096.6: 8.09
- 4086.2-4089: 8.86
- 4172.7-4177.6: 7.02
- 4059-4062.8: 6.91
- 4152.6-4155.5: 6.38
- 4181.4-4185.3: 7.53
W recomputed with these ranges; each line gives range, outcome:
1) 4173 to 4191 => 7.23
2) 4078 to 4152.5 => 7.5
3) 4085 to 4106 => 7.65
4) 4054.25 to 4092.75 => 7.61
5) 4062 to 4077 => 7.24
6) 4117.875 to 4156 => 7.25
